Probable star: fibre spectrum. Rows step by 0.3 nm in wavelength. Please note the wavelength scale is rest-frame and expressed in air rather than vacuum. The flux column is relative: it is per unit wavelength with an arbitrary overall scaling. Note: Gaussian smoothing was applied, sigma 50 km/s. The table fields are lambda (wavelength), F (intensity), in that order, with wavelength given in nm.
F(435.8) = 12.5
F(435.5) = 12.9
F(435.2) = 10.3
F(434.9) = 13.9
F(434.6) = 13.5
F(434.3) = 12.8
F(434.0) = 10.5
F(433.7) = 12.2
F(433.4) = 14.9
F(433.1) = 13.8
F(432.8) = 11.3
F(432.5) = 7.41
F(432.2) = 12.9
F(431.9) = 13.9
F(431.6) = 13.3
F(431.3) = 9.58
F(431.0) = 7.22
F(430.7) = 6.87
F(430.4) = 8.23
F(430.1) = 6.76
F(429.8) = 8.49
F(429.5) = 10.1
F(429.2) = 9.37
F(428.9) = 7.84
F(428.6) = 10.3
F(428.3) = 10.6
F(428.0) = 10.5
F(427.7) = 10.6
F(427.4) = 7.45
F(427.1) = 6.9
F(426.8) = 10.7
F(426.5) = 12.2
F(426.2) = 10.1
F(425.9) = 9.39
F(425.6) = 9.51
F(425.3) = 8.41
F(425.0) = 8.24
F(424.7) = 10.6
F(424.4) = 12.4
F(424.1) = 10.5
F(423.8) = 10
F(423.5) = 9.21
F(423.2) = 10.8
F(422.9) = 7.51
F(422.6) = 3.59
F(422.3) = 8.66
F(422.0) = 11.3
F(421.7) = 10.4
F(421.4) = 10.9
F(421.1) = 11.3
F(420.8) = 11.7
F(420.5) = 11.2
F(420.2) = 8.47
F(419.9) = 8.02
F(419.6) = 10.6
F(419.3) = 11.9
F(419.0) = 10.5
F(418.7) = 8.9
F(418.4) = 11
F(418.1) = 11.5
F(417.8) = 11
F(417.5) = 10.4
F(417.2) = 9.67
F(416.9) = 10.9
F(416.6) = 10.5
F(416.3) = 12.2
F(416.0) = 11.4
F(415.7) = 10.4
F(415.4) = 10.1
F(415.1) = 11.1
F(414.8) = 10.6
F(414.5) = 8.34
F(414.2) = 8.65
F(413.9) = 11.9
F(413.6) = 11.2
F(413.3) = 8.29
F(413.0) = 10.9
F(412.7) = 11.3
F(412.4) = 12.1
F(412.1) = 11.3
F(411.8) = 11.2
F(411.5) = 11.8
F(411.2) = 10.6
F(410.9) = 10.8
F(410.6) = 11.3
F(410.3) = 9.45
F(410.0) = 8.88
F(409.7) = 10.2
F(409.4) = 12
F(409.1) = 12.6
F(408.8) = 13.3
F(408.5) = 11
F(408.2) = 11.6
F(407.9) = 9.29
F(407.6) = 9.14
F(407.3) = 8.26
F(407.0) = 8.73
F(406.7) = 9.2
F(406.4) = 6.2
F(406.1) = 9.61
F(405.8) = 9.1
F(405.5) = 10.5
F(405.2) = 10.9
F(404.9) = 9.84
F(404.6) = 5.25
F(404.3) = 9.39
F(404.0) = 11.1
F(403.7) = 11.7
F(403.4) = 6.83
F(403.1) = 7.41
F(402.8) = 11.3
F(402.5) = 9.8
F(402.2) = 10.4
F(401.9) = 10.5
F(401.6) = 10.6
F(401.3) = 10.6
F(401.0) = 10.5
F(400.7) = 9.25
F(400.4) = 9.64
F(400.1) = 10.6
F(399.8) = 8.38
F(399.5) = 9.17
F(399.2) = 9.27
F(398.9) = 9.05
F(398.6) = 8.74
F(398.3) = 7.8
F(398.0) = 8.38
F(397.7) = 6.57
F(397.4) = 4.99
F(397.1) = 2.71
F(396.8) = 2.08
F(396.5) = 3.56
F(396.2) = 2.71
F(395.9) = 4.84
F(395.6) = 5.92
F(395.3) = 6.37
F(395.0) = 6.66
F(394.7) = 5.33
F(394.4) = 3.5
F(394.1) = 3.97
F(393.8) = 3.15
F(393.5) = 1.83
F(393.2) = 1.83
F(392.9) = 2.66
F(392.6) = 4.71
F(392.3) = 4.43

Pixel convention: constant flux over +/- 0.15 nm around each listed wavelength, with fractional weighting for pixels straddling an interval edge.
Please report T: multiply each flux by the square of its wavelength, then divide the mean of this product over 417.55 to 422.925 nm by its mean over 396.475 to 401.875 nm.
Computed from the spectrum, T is 1.4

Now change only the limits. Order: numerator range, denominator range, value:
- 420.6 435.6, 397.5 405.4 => 1.25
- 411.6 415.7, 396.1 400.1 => 1.72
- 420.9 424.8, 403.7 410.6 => 1.07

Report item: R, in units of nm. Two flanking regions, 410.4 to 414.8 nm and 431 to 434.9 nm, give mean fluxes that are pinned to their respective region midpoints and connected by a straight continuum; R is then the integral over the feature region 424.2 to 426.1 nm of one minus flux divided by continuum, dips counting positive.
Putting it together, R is 0.29 nm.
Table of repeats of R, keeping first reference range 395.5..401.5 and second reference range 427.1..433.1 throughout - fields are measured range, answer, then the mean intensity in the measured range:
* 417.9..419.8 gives -0.402 nm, 10.7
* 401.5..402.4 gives -0.349 nm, 10.5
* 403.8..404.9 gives -0.168 nm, 8.89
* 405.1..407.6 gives -0.371 nm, 9.03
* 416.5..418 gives -0.318 nm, 10.5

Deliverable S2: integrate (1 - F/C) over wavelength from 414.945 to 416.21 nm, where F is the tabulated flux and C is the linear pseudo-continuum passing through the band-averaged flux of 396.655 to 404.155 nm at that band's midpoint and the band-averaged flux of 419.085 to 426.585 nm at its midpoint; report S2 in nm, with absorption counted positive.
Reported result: -0.178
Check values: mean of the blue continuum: 8.7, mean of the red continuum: 9.86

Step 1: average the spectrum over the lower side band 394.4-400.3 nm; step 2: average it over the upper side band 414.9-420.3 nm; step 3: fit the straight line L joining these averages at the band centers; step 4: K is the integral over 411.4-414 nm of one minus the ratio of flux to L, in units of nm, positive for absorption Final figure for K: -0.43 nm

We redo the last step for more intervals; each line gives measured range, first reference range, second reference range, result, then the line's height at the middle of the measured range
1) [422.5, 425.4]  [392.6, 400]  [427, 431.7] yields -0.284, 8.4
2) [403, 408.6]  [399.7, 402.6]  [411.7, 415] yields 0.561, 10.2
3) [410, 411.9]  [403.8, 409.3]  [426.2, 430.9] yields -0.208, 9.64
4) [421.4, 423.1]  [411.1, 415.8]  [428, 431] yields 0.178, 9.59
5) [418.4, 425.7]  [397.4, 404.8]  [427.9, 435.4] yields 0.286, 10.2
